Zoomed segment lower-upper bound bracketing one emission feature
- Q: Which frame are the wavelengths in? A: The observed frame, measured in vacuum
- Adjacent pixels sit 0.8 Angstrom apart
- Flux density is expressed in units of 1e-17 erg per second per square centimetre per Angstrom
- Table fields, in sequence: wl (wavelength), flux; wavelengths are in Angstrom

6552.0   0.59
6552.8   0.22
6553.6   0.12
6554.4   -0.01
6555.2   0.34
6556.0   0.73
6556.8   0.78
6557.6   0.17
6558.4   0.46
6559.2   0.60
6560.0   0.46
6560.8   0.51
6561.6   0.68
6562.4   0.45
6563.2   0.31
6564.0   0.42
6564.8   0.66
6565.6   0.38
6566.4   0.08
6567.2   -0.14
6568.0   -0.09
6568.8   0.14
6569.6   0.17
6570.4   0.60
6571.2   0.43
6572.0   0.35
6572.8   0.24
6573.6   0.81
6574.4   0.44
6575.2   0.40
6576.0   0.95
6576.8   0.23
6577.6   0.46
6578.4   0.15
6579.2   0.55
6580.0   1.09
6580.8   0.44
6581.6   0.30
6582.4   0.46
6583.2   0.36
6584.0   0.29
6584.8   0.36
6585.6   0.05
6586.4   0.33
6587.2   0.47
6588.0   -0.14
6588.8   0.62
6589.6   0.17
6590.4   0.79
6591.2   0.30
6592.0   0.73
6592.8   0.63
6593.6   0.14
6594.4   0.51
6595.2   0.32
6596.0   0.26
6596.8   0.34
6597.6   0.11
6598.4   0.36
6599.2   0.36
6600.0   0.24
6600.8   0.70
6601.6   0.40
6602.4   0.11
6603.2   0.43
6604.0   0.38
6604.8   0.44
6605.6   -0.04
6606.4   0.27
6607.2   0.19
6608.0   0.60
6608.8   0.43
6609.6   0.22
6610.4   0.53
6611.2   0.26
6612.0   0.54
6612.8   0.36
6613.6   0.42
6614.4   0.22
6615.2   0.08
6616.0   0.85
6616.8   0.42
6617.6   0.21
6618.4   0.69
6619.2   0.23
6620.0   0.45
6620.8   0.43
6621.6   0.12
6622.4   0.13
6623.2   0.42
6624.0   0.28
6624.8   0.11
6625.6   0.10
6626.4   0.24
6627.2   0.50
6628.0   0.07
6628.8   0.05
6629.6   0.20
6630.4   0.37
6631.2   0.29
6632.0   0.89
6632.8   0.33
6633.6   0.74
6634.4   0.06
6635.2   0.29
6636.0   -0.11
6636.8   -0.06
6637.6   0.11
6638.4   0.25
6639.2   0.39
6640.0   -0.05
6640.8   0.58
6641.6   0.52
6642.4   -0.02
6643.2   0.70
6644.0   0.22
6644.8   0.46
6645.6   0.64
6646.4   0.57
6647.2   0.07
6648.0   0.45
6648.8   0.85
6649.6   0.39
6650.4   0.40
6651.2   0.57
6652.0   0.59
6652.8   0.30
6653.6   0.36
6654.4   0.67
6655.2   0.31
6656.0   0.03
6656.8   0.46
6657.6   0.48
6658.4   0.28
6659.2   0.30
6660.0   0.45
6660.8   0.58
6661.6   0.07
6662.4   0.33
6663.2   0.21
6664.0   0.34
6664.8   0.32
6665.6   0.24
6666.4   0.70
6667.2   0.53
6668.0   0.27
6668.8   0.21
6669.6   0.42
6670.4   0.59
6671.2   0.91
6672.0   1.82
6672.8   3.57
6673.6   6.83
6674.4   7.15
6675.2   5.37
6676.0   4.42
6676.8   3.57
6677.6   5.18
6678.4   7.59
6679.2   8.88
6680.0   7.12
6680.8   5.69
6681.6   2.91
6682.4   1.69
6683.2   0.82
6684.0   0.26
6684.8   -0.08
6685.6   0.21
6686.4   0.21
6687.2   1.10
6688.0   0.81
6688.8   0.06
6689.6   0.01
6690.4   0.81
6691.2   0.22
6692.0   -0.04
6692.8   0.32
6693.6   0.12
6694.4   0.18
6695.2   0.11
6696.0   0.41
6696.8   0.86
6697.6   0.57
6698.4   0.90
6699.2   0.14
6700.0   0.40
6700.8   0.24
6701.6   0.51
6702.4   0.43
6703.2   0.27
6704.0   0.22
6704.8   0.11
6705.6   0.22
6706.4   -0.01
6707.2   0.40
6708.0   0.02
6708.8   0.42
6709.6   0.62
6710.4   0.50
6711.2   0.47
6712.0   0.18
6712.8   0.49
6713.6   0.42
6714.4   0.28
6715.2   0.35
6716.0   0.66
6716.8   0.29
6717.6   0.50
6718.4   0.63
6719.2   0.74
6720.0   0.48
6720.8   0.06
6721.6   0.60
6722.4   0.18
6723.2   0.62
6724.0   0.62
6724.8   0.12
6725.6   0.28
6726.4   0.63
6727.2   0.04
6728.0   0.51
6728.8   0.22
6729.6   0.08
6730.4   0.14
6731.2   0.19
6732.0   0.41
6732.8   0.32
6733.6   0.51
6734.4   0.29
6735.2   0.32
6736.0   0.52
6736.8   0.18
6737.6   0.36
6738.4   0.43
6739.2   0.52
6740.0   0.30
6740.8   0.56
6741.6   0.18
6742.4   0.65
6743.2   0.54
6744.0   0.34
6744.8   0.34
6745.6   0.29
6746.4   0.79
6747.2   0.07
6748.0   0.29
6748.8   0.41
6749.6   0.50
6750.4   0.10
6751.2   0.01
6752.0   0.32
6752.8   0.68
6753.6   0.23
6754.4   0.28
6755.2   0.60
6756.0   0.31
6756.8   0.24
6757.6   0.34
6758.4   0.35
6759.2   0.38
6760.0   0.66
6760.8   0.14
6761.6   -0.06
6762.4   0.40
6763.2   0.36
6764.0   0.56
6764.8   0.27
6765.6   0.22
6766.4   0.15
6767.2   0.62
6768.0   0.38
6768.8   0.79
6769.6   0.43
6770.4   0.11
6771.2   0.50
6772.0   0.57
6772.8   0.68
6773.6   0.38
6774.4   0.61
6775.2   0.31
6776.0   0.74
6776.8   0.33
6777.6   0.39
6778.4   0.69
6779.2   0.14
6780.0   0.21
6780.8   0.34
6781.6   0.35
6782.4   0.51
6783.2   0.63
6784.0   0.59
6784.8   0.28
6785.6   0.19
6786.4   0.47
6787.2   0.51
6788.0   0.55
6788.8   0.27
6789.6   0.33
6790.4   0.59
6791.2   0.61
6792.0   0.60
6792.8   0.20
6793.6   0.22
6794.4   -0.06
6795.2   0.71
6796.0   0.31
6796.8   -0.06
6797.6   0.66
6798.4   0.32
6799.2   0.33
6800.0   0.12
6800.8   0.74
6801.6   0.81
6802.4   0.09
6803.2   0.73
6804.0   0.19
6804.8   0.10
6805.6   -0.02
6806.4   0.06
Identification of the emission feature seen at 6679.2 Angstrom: [O II] 3727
